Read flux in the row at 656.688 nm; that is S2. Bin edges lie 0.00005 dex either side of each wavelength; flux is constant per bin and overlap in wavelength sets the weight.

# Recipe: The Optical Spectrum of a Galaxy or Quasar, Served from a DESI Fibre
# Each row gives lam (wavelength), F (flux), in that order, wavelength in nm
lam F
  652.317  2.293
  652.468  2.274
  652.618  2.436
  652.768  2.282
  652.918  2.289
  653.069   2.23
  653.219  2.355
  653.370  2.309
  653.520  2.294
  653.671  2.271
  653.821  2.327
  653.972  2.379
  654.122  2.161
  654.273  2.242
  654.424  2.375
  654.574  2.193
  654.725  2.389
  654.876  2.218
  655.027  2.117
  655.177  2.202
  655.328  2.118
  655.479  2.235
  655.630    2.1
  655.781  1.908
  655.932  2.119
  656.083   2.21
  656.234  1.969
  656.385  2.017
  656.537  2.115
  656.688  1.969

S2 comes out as 1.969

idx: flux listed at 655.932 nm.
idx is 2.119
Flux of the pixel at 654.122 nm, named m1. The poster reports 2.161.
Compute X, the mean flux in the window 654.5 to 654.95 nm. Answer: 2.26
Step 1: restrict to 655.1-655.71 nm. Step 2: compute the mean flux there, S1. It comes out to 2.16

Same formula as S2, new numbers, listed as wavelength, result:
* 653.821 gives 2.327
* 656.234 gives 1.969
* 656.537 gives 2.115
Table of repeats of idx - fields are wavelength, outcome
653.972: 2.379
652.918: 2.289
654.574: 2.193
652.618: 2.436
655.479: 2.235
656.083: 2.21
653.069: 2.23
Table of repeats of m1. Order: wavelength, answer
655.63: 2.1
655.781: 1.908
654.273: 2.242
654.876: 2.218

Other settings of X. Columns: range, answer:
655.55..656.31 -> 2.06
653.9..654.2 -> 2.27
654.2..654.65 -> 2.27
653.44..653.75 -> 2.29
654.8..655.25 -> 2.18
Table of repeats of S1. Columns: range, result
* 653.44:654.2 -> 2.29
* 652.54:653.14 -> 2.31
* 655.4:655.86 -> 2.08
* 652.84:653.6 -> 2.29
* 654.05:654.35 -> 2.2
